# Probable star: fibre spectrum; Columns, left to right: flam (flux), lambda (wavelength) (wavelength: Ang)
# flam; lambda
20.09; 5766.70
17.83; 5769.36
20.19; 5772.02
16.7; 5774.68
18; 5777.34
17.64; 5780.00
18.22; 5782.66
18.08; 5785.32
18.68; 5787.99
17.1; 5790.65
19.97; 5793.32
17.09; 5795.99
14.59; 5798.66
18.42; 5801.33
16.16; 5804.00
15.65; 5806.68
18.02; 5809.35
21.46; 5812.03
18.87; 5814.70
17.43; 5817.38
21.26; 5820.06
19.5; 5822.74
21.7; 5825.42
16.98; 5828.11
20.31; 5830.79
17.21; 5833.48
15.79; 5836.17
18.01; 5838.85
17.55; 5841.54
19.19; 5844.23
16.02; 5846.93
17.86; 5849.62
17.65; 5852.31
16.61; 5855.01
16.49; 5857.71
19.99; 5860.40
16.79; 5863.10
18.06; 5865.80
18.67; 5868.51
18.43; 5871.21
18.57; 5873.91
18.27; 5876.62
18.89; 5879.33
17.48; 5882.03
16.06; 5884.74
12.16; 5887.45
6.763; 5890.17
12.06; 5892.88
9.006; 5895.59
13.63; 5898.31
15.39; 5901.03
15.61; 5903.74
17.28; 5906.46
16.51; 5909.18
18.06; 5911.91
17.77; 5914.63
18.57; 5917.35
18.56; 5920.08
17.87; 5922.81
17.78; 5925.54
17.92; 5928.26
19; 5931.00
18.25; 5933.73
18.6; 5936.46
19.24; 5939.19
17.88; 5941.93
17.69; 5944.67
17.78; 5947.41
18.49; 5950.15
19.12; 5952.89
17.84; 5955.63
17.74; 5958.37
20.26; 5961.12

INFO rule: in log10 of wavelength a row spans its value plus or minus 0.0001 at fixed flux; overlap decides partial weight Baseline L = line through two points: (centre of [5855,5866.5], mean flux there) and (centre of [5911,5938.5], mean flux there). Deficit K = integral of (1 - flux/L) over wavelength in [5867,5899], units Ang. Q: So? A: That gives 5.07 Ang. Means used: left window 17.7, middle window 15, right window 18.3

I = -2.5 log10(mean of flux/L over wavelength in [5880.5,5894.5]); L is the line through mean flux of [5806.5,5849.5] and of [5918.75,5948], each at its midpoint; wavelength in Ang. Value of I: 0.382 mag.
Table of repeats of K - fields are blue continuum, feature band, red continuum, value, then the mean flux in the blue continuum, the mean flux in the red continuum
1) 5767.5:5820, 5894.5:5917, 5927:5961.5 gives 3.3 Ang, 18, 18.4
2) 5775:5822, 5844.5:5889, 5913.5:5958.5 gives 1.9 Ang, 18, 18.3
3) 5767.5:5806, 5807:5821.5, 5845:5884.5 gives -1.1 Ang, 17.8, 17.8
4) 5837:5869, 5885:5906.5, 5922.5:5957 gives 6.4 Ang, 17.7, 18.3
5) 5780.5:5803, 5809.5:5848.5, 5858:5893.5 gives -3.4 Ang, 17.7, 16.4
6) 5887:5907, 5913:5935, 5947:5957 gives -4.0 Ang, 12.6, 18.4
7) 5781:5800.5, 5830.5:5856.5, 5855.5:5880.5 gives 0.7 Ang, 17.7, 18.2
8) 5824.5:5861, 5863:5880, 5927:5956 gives -0.3 Ang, 17.9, 18.4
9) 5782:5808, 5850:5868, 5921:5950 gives 0.1 Ang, 17.4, 18.2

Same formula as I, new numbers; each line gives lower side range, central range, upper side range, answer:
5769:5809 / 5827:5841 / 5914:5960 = 0.01 mag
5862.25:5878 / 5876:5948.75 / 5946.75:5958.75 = 0.11 mag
